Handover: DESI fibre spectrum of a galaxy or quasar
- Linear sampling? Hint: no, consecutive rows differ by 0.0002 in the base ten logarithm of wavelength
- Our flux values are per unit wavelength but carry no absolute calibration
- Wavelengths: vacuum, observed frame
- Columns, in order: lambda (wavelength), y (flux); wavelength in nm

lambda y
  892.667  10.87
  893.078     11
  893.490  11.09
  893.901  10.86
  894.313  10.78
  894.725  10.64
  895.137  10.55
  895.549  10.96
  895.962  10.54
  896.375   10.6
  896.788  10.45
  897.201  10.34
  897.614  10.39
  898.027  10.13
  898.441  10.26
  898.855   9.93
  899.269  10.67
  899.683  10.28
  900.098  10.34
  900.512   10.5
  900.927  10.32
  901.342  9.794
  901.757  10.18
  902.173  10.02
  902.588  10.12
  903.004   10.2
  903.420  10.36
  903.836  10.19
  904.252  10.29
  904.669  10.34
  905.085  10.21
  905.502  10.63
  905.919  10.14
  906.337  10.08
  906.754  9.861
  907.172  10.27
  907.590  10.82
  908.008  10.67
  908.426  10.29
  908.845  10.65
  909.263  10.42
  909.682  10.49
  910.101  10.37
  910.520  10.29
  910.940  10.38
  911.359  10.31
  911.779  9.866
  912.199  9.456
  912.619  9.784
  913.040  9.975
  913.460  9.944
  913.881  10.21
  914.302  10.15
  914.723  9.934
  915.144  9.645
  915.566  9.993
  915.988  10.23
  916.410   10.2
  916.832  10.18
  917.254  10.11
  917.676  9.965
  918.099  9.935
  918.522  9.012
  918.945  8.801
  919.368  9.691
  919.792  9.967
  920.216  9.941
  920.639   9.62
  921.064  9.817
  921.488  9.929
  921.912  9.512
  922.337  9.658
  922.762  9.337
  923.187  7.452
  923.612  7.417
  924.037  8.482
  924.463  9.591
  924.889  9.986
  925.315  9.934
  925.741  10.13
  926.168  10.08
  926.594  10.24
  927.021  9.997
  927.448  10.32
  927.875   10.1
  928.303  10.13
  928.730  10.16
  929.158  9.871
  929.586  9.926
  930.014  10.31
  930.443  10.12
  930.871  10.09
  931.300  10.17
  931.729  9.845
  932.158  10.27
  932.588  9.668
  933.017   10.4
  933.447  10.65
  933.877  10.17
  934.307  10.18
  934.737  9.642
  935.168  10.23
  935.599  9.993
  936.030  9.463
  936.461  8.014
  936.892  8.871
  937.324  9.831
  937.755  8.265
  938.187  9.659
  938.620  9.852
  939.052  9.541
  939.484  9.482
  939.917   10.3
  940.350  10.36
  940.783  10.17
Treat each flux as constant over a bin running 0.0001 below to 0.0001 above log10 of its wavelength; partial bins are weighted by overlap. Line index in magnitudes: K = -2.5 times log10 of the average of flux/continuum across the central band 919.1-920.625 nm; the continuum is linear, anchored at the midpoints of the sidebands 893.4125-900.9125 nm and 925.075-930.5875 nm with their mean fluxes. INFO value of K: 0.04 mag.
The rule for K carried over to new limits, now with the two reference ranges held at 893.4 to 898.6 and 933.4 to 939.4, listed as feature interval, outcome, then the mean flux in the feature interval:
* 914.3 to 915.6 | 0.02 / 9.89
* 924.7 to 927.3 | -0.03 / 10.1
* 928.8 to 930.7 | -0.04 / 10.1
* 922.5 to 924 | 0.21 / 8.17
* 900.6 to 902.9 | 0.03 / 10.1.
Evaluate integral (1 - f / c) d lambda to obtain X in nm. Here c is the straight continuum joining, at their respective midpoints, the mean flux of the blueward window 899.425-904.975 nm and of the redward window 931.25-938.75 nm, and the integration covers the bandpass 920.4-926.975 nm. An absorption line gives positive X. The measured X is 0.31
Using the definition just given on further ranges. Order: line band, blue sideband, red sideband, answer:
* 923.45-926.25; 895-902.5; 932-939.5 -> 0.14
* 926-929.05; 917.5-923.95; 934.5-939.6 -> -0.26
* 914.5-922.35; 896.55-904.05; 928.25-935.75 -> 0.28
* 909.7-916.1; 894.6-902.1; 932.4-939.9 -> 0.03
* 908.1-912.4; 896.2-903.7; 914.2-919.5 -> -0.11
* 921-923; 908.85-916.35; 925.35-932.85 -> 0.10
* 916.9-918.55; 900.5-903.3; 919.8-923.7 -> -0.07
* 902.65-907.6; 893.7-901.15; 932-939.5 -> 0.03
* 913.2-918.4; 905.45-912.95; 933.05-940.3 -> 0.05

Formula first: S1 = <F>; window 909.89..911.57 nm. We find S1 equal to 10.3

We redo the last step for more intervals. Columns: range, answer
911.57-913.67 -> 9.81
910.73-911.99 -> 10.2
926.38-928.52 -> 10.2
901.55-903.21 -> 10.1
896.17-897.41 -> 10.5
